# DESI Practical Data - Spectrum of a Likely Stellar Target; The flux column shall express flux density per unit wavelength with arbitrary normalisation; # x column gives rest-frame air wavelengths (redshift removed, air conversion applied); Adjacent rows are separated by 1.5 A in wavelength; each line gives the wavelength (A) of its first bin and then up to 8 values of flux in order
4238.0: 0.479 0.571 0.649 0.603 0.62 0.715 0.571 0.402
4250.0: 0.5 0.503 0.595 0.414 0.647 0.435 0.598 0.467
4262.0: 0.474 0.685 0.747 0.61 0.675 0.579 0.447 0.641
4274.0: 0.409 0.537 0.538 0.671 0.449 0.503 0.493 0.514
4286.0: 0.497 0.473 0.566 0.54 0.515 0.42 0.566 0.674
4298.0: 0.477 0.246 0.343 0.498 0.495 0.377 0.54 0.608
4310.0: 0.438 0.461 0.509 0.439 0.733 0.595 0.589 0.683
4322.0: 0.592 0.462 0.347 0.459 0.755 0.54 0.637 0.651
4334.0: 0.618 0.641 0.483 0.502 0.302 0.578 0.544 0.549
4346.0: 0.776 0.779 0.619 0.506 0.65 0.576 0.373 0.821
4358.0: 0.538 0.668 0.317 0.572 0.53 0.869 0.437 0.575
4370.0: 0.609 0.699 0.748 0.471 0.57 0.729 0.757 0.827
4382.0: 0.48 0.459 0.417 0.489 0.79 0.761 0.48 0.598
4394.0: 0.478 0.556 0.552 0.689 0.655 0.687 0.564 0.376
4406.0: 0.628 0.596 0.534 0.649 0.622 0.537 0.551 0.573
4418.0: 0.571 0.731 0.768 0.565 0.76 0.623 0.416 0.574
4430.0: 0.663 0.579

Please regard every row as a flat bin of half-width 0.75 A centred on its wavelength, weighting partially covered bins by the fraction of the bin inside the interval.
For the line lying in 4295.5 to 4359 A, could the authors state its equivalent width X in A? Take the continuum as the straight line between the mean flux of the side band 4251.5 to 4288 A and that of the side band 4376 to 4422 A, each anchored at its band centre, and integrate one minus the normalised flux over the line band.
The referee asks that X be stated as 2.6 A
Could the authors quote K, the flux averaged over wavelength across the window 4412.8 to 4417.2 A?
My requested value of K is 0.554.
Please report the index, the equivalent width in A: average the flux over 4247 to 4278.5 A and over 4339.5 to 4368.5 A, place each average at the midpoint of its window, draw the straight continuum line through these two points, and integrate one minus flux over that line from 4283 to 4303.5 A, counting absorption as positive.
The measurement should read 2.7 A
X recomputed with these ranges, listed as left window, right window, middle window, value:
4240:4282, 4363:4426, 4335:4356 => 0.9 A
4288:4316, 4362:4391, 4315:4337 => -2.3 A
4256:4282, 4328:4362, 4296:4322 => 2.6 A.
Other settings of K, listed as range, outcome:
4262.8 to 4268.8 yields 0.678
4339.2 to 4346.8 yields 0.551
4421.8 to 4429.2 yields 0.588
